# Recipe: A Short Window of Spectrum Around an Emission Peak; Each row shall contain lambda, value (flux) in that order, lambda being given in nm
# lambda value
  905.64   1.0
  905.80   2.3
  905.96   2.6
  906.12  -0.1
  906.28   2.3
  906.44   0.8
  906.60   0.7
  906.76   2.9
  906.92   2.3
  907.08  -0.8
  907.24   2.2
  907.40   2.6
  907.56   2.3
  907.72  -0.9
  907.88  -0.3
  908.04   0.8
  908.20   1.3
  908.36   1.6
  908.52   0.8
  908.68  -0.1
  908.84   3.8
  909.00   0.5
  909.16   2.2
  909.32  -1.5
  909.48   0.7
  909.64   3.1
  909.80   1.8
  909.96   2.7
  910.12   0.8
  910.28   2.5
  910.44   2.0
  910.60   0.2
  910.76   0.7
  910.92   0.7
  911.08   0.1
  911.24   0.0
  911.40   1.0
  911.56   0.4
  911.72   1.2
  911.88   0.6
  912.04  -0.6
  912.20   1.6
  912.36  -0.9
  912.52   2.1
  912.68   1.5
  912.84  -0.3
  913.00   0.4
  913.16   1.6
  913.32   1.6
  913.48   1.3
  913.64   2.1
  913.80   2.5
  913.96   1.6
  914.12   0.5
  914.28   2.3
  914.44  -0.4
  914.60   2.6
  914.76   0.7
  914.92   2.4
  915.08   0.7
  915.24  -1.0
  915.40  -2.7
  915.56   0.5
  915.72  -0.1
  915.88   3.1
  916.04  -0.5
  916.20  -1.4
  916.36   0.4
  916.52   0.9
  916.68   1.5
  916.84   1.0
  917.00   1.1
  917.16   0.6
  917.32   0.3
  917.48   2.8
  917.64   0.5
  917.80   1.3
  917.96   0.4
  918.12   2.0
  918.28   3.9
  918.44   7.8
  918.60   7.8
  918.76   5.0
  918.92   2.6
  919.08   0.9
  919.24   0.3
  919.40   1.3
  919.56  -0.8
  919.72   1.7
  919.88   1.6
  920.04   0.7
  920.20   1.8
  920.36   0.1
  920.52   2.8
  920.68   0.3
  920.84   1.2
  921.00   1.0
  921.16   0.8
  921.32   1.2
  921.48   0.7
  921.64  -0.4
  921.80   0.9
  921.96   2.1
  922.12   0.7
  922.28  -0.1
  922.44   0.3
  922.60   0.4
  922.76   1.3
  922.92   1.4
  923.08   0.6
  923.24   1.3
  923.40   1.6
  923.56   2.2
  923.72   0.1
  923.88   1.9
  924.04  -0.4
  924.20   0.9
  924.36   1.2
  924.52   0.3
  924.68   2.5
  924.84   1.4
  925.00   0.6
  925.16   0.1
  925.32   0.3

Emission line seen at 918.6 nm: [O III]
